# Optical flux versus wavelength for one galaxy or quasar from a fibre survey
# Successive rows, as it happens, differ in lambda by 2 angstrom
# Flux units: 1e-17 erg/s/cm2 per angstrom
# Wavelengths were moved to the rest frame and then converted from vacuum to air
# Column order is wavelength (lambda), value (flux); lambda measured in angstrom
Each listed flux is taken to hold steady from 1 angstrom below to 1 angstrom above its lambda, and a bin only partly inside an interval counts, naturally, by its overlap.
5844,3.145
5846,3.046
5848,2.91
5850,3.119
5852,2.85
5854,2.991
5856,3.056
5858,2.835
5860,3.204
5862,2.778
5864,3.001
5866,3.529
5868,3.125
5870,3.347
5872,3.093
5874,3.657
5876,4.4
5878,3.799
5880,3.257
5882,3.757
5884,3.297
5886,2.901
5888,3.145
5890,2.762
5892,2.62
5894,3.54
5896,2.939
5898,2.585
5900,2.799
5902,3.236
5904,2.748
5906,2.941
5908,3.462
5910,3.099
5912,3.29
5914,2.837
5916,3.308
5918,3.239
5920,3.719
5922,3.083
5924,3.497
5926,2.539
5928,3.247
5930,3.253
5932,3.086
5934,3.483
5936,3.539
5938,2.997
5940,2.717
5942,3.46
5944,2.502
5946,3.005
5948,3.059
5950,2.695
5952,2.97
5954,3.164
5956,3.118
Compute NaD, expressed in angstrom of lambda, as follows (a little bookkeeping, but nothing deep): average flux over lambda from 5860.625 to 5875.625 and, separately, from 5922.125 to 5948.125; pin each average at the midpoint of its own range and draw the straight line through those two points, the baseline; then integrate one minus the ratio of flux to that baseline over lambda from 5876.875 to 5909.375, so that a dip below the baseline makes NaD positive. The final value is 0.9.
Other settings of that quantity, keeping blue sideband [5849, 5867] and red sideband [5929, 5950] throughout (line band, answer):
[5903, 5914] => 0.0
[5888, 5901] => 0.7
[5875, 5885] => -2.1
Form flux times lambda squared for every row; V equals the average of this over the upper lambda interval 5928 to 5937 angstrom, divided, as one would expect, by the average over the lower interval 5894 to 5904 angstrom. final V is 1.1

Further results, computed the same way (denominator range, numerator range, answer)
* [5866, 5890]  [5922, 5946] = 0.93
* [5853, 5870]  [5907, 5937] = 1.08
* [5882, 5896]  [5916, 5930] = 1.06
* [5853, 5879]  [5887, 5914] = 0.92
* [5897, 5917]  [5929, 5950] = 1.03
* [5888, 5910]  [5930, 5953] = 1.04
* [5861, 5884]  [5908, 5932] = 0.95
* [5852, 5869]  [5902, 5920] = 1.05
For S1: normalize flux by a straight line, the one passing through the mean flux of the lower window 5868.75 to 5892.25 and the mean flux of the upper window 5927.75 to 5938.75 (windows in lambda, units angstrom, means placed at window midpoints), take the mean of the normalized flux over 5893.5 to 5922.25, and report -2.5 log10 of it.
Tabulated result 0.07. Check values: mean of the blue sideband 3.36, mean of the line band 3.12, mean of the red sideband 3.28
